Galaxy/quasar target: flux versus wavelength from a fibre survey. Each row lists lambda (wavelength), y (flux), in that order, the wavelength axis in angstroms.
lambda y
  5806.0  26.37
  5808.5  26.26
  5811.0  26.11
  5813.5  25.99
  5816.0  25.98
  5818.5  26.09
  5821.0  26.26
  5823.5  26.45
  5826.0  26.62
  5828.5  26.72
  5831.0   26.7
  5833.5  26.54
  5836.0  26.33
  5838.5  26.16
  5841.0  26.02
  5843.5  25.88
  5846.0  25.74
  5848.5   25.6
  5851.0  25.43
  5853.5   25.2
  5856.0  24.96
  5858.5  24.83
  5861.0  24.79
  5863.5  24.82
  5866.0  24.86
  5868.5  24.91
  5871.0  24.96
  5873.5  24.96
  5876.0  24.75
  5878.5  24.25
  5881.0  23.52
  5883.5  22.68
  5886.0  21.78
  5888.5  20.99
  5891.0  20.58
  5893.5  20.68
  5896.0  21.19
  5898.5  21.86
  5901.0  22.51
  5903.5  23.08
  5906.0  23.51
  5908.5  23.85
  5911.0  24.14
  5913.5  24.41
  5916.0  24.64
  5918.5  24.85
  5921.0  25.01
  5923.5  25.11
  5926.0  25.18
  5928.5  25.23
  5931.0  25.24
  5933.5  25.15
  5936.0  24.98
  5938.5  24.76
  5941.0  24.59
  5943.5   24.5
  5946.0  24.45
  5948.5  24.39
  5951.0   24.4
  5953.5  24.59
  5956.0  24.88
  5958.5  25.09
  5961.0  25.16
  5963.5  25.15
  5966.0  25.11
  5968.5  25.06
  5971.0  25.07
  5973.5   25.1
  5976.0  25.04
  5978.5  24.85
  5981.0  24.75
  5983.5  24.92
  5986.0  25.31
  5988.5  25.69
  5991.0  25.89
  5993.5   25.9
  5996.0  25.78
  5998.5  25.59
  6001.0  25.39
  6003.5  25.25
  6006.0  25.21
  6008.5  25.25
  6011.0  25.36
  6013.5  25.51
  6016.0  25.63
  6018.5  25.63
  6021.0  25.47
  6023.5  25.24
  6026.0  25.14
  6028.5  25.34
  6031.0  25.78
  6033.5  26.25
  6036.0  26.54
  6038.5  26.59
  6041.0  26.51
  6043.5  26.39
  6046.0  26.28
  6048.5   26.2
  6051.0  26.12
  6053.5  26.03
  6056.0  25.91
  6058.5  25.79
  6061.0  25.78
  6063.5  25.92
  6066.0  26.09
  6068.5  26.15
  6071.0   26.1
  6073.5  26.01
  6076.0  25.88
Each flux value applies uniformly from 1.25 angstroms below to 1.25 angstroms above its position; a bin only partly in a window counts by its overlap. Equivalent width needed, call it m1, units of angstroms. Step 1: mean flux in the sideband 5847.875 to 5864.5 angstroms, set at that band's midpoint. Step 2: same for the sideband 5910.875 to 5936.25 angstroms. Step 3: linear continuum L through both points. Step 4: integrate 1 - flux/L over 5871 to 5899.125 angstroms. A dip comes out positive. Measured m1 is 2.7 angstroms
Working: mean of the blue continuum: 25.1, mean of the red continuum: 24.9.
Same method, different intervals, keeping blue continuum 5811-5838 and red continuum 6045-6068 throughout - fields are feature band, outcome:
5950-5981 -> 1.4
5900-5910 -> 1.1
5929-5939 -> 0.4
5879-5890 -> 1.6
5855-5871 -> 0.9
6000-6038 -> 0.7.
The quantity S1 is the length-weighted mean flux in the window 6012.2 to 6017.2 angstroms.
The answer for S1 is 25.6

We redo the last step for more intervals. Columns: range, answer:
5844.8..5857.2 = 25.4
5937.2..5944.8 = 24.6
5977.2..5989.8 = 25.1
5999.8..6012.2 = 25.3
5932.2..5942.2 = 24.9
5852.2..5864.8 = 24.9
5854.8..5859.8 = 24.9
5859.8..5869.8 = 24.8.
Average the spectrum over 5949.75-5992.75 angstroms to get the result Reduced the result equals 25.1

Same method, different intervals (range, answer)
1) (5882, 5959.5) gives 23.8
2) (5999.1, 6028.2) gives 25.4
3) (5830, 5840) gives 26.4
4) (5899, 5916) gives 23.6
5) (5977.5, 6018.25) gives 25.4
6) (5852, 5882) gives 24.8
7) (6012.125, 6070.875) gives 25.9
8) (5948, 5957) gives 24.6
